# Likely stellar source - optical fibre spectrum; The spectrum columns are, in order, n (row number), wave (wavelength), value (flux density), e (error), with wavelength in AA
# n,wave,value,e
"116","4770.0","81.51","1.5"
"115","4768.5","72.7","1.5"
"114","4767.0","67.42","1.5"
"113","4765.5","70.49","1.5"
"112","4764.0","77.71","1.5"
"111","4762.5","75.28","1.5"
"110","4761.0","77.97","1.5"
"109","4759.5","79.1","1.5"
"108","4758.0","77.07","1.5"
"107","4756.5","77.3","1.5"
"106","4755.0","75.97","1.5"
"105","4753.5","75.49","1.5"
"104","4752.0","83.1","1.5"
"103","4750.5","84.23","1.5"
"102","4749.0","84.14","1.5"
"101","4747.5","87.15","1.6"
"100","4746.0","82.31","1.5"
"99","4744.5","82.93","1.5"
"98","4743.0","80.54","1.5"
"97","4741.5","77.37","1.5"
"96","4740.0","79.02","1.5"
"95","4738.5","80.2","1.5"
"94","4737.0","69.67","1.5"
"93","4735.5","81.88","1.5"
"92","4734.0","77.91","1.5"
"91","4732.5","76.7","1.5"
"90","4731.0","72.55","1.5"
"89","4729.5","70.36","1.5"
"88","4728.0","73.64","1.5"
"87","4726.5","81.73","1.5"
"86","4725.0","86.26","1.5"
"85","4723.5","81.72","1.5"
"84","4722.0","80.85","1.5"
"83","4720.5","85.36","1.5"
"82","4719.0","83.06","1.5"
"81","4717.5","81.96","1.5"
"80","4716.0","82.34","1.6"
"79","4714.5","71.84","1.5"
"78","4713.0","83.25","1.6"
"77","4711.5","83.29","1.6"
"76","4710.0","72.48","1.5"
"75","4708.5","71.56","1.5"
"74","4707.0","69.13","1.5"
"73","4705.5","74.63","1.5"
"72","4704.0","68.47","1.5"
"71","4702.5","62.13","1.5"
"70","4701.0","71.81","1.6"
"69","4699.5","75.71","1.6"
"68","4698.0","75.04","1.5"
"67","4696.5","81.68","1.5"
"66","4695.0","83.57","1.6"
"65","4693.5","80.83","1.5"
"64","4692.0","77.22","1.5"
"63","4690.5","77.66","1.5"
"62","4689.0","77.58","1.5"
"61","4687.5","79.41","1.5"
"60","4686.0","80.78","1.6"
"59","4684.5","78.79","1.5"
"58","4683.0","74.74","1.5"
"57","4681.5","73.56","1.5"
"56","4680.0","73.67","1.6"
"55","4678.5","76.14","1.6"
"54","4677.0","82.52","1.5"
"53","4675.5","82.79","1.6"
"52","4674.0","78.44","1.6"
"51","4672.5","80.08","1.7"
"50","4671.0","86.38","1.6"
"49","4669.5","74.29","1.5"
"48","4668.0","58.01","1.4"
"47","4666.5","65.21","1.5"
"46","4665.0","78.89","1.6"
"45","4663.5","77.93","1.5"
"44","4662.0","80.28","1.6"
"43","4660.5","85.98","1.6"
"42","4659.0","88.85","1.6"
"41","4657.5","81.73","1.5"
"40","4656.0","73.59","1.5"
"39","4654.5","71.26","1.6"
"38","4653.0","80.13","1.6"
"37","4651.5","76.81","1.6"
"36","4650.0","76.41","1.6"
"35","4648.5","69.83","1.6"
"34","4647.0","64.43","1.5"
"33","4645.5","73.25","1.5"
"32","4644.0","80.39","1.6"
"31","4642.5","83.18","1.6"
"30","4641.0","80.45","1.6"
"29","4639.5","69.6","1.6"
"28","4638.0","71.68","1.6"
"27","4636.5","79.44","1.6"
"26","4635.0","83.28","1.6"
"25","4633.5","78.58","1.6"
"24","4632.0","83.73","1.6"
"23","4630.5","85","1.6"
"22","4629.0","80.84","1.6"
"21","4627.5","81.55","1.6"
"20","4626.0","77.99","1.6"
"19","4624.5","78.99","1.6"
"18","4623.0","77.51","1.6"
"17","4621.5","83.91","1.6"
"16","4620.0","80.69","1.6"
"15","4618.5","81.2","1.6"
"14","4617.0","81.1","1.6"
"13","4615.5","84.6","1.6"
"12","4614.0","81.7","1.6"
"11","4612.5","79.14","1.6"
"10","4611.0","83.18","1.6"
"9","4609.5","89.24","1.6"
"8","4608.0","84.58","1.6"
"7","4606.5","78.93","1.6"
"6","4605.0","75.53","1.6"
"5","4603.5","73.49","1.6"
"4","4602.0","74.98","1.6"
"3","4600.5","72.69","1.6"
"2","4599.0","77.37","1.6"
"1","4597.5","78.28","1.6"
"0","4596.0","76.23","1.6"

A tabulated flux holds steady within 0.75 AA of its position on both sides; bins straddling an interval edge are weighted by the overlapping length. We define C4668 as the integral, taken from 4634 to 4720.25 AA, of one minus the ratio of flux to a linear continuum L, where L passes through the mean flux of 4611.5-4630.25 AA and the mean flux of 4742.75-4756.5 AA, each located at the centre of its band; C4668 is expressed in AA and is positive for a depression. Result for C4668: 4.6 AA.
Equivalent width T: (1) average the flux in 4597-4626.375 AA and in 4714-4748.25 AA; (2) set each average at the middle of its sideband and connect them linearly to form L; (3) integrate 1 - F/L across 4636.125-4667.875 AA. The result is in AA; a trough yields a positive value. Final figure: 1.4 AA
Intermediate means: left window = 79.8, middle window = 76.2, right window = 79.5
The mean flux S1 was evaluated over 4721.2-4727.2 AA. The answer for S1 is 82.7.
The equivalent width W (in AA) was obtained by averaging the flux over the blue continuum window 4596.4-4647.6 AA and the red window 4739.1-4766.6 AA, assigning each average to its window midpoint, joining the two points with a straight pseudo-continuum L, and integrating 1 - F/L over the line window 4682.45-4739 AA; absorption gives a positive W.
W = 1.3 AA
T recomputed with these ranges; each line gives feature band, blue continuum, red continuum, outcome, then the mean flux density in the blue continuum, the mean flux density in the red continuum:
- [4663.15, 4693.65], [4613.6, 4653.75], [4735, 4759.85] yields 0.91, 78.7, 79.8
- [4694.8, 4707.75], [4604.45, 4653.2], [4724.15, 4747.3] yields 0.92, 79.3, 78.4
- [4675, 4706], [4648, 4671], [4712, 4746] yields 0.42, 76.4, 79.2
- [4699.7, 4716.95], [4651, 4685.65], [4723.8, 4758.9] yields 0.98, 77.4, 79.1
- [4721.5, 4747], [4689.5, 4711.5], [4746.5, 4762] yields -0.17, 74.8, 80.1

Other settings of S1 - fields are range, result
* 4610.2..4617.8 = 82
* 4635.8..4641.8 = 75.3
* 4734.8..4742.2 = 77.6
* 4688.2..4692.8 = 77.5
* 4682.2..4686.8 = 78.1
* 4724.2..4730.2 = 78.1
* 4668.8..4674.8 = 79.9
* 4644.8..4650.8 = 71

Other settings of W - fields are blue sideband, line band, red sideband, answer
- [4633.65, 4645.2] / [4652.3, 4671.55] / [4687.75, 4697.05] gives 0.4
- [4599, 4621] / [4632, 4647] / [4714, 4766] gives 0.5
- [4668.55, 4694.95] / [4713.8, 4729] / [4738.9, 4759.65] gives -0.2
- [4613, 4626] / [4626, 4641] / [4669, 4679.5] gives 0.3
